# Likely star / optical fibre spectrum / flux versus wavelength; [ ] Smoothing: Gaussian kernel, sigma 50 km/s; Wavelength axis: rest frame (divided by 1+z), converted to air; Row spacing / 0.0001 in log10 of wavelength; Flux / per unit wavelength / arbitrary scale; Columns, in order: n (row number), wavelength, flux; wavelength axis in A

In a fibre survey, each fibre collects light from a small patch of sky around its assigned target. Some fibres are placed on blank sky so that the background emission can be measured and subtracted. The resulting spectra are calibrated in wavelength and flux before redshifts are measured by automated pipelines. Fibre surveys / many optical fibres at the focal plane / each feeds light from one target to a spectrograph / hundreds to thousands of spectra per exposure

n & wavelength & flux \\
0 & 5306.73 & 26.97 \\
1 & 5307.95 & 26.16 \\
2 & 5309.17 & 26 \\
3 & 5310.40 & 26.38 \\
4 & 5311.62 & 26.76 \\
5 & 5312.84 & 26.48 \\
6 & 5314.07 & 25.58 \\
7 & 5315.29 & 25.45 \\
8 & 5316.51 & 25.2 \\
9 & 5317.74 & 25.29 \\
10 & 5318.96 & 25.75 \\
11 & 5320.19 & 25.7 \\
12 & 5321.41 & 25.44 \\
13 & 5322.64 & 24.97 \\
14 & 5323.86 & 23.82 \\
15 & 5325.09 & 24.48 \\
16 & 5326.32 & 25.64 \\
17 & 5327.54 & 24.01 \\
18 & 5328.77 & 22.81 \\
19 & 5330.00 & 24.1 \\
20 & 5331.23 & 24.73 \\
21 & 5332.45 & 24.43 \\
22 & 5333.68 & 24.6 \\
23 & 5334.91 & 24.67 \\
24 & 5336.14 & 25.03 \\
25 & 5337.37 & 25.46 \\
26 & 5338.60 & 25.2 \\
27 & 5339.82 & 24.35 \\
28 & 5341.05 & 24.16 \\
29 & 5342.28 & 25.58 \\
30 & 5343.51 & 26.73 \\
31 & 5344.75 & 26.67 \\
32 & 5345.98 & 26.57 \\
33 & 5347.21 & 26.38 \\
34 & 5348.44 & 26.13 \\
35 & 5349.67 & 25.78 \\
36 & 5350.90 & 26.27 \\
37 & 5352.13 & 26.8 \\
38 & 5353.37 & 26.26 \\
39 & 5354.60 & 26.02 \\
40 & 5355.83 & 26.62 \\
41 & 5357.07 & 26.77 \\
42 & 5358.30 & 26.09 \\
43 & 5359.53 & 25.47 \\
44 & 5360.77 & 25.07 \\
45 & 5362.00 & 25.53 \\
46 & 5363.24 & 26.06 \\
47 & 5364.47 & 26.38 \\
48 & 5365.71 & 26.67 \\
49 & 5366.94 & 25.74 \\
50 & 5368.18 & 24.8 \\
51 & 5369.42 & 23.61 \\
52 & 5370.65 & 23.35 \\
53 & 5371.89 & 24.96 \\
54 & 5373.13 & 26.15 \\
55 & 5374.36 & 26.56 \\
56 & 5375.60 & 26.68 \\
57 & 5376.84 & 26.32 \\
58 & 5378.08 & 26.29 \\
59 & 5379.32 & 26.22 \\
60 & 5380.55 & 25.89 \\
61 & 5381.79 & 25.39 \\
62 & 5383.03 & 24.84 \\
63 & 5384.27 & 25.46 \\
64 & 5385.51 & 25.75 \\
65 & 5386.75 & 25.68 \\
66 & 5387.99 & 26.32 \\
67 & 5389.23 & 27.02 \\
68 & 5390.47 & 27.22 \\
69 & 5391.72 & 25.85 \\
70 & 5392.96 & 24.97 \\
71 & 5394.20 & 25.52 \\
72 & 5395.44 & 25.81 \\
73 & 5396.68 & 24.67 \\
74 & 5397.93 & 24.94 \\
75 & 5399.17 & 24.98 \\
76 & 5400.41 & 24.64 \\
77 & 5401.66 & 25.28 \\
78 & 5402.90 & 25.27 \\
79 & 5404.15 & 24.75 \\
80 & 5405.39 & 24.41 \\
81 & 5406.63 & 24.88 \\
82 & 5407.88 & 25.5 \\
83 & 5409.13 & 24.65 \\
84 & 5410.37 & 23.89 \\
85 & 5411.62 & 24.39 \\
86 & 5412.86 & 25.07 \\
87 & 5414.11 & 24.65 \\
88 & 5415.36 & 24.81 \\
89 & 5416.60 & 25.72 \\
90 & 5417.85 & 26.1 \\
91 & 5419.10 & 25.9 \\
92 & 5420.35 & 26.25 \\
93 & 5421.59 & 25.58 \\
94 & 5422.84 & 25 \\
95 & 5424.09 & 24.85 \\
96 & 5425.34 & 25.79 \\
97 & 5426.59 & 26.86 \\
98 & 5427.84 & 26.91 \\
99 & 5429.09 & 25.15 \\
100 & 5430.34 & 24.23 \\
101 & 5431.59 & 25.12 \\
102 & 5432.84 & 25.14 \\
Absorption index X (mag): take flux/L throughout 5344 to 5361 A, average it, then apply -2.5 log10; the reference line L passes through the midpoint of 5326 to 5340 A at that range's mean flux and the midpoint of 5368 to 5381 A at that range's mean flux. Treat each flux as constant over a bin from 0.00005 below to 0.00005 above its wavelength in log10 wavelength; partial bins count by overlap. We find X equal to -0.05 mag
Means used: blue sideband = 24.6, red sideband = 25.6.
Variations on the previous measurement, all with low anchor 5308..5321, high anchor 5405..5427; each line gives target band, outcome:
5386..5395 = -0.03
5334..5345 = 0.02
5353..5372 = 0.00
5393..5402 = 0.01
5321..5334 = 0.06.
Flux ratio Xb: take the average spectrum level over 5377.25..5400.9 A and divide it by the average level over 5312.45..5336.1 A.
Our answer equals 1.0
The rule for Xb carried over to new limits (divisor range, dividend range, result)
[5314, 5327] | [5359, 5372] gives 1.00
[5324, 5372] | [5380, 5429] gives 1.00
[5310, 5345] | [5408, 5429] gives 1.01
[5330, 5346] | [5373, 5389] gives 1.03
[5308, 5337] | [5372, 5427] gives 1.02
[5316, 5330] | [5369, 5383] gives 1.03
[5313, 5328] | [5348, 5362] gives 1.04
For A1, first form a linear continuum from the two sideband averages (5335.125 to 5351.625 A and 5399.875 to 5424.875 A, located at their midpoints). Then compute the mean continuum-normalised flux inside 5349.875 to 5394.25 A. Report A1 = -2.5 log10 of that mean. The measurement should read -0.02 mag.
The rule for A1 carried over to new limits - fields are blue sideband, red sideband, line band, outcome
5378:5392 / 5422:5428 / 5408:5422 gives 0.027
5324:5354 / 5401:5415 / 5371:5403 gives -0.033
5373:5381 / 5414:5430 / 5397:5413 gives 0.048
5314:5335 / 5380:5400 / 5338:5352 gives -0.034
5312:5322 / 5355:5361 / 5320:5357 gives 0.023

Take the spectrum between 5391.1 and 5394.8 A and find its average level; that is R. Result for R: 25.5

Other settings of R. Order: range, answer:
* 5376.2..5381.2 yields 26.2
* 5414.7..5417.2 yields 25.3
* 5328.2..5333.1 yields 24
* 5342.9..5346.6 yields 26.6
